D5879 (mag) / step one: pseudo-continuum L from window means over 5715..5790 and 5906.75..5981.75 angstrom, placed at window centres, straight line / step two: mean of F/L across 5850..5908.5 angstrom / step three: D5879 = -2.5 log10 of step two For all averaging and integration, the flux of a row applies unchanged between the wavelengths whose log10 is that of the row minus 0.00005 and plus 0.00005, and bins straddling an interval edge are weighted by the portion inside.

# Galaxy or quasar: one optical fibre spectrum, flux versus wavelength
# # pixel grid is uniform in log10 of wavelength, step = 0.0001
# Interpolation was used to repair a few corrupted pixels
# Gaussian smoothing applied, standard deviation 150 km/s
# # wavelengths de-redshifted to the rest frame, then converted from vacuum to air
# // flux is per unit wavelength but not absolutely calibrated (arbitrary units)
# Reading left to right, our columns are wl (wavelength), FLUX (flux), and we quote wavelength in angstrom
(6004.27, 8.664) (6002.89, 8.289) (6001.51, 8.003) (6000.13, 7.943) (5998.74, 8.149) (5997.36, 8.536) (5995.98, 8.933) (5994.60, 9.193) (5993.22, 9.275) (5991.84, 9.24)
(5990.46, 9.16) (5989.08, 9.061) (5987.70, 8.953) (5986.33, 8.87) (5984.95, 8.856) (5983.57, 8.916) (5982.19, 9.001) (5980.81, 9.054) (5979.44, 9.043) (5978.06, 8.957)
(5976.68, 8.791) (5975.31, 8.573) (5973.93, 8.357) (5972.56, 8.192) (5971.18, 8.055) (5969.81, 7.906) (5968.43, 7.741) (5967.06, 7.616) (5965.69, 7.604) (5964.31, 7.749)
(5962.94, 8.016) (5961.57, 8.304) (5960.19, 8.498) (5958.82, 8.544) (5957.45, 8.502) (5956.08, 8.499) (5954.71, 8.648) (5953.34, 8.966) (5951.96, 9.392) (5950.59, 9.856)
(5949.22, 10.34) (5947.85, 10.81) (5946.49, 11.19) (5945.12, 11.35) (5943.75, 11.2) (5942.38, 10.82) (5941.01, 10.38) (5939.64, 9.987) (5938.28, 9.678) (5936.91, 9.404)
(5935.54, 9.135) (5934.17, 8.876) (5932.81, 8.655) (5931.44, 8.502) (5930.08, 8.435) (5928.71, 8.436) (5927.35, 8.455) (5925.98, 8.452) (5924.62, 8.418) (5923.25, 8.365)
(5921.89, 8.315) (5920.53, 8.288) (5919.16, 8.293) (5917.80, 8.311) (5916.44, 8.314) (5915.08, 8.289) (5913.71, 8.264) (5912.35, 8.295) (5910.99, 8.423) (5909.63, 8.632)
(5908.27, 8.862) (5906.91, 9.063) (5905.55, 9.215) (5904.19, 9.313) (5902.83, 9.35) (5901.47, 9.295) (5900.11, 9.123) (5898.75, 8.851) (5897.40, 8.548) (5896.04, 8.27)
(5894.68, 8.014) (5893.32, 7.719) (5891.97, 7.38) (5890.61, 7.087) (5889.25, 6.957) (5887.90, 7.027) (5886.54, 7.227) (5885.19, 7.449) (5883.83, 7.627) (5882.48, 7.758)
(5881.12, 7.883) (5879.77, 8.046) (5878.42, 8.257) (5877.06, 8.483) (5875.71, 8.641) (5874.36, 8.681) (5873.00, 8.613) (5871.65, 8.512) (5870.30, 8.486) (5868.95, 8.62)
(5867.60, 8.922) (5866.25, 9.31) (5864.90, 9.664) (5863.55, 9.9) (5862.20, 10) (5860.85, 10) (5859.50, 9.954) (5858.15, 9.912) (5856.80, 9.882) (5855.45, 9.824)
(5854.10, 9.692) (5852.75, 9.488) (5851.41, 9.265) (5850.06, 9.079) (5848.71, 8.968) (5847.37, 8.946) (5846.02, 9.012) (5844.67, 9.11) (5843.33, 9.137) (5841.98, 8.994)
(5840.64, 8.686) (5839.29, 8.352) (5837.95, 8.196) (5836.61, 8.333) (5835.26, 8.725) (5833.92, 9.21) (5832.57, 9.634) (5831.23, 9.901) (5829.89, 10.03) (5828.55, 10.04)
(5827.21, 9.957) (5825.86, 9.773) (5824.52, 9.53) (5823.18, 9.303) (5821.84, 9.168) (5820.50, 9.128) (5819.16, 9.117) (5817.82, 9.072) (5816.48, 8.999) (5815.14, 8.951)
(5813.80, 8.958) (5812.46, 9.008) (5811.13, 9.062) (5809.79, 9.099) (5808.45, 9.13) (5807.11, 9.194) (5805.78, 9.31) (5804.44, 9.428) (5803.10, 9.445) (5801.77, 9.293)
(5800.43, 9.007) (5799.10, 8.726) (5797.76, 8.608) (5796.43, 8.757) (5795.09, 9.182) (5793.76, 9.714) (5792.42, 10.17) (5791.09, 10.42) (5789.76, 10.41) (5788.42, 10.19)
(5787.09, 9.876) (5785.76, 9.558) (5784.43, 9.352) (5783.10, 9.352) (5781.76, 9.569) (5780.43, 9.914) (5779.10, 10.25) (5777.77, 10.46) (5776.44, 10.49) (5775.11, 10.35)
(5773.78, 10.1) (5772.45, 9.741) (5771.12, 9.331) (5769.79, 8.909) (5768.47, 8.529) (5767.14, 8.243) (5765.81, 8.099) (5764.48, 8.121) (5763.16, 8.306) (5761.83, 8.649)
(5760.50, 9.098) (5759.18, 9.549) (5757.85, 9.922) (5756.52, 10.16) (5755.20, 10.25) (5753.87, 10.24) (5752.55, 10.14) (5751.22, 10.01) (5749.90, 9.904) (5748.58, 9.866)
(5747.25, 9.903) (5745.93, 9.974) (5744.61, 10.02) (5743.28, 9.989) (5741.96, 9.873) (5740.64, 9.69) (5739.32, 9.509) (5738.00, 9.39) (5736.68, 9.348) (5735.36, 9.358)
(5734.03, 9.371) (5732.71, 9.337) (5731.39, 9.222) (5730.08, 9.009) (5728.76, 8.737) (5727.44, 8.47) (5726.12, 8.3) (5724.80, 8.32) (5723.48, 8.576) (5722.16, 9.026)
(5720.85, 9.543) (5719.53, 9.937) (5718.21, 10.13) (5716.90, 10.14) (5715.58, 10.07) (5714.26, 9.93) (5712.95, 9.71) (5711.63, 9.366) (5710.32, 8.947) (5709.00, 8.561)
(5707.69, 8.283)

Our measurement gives 0.05 mag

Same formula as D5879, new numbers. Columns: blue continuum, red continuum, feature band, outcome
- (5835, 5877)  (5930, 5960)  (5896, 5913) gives 0.06 mag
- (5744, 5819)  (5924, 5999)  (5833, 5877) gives 0.02 mag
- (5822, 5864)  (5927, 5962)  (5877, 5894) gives 0.23 mag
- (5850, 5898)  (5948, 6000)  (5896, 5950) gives -0.06 mag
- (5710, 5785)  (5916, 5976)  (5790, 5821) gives 0.01 mag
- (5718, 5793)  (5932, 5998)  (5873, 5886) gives 0.14 mag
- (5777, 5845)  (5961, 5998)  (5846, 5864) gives -0.05 mag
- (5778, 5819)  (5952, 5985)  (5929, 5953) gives -0.15 mag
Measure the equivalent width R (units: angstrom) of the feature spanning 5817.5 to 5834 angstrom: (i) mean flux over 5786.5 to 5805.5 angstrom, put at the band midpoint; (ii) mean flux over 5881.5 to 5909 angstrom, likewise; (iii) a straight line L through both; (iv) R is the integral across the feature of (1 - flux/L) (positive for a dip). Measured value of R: -0.8 angstrom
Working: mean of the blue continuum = 9.51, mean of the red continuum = 8.2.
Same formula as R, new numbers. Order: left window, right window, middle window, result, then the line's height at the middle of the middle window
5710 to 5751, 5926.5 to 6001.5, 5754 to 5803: -0.6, 9.36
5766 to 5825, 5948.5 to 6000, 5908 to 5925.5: 1.0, 8.91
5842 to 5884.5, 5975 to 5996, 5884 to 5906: 2.1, 9.02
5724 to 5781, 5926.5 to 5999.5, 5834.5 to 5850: 0.8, 9.25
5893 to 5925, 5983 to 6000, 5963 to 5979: 1.2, 8.82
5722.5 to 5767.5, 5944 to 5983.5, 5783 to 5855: -0.8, 9.17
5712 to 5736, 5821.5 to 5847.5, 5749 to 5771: 0.0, 9.26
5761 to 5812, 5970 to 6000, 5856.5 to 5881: 0.2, 9.13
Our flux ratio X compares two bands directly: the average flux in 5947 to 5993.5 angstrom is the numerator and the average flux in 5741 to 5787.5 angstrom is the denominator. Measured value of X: 0.9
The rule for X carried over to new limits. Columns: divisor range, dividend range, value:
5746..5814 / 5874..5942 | 0.89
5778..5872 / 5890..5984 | 0.94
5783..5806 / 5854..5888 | 0.93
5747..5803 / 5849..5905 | 0.91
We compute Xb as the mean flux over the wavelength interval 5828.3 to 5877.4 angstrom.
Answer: 9.19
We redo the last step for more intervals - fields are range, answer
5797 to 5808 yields 9.13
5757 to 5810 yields 9.4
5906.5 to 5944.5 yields 8.88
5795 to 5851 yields 9.13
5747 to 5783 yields 9.55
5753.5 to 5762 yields 9.73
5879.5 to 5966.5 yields 8.71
